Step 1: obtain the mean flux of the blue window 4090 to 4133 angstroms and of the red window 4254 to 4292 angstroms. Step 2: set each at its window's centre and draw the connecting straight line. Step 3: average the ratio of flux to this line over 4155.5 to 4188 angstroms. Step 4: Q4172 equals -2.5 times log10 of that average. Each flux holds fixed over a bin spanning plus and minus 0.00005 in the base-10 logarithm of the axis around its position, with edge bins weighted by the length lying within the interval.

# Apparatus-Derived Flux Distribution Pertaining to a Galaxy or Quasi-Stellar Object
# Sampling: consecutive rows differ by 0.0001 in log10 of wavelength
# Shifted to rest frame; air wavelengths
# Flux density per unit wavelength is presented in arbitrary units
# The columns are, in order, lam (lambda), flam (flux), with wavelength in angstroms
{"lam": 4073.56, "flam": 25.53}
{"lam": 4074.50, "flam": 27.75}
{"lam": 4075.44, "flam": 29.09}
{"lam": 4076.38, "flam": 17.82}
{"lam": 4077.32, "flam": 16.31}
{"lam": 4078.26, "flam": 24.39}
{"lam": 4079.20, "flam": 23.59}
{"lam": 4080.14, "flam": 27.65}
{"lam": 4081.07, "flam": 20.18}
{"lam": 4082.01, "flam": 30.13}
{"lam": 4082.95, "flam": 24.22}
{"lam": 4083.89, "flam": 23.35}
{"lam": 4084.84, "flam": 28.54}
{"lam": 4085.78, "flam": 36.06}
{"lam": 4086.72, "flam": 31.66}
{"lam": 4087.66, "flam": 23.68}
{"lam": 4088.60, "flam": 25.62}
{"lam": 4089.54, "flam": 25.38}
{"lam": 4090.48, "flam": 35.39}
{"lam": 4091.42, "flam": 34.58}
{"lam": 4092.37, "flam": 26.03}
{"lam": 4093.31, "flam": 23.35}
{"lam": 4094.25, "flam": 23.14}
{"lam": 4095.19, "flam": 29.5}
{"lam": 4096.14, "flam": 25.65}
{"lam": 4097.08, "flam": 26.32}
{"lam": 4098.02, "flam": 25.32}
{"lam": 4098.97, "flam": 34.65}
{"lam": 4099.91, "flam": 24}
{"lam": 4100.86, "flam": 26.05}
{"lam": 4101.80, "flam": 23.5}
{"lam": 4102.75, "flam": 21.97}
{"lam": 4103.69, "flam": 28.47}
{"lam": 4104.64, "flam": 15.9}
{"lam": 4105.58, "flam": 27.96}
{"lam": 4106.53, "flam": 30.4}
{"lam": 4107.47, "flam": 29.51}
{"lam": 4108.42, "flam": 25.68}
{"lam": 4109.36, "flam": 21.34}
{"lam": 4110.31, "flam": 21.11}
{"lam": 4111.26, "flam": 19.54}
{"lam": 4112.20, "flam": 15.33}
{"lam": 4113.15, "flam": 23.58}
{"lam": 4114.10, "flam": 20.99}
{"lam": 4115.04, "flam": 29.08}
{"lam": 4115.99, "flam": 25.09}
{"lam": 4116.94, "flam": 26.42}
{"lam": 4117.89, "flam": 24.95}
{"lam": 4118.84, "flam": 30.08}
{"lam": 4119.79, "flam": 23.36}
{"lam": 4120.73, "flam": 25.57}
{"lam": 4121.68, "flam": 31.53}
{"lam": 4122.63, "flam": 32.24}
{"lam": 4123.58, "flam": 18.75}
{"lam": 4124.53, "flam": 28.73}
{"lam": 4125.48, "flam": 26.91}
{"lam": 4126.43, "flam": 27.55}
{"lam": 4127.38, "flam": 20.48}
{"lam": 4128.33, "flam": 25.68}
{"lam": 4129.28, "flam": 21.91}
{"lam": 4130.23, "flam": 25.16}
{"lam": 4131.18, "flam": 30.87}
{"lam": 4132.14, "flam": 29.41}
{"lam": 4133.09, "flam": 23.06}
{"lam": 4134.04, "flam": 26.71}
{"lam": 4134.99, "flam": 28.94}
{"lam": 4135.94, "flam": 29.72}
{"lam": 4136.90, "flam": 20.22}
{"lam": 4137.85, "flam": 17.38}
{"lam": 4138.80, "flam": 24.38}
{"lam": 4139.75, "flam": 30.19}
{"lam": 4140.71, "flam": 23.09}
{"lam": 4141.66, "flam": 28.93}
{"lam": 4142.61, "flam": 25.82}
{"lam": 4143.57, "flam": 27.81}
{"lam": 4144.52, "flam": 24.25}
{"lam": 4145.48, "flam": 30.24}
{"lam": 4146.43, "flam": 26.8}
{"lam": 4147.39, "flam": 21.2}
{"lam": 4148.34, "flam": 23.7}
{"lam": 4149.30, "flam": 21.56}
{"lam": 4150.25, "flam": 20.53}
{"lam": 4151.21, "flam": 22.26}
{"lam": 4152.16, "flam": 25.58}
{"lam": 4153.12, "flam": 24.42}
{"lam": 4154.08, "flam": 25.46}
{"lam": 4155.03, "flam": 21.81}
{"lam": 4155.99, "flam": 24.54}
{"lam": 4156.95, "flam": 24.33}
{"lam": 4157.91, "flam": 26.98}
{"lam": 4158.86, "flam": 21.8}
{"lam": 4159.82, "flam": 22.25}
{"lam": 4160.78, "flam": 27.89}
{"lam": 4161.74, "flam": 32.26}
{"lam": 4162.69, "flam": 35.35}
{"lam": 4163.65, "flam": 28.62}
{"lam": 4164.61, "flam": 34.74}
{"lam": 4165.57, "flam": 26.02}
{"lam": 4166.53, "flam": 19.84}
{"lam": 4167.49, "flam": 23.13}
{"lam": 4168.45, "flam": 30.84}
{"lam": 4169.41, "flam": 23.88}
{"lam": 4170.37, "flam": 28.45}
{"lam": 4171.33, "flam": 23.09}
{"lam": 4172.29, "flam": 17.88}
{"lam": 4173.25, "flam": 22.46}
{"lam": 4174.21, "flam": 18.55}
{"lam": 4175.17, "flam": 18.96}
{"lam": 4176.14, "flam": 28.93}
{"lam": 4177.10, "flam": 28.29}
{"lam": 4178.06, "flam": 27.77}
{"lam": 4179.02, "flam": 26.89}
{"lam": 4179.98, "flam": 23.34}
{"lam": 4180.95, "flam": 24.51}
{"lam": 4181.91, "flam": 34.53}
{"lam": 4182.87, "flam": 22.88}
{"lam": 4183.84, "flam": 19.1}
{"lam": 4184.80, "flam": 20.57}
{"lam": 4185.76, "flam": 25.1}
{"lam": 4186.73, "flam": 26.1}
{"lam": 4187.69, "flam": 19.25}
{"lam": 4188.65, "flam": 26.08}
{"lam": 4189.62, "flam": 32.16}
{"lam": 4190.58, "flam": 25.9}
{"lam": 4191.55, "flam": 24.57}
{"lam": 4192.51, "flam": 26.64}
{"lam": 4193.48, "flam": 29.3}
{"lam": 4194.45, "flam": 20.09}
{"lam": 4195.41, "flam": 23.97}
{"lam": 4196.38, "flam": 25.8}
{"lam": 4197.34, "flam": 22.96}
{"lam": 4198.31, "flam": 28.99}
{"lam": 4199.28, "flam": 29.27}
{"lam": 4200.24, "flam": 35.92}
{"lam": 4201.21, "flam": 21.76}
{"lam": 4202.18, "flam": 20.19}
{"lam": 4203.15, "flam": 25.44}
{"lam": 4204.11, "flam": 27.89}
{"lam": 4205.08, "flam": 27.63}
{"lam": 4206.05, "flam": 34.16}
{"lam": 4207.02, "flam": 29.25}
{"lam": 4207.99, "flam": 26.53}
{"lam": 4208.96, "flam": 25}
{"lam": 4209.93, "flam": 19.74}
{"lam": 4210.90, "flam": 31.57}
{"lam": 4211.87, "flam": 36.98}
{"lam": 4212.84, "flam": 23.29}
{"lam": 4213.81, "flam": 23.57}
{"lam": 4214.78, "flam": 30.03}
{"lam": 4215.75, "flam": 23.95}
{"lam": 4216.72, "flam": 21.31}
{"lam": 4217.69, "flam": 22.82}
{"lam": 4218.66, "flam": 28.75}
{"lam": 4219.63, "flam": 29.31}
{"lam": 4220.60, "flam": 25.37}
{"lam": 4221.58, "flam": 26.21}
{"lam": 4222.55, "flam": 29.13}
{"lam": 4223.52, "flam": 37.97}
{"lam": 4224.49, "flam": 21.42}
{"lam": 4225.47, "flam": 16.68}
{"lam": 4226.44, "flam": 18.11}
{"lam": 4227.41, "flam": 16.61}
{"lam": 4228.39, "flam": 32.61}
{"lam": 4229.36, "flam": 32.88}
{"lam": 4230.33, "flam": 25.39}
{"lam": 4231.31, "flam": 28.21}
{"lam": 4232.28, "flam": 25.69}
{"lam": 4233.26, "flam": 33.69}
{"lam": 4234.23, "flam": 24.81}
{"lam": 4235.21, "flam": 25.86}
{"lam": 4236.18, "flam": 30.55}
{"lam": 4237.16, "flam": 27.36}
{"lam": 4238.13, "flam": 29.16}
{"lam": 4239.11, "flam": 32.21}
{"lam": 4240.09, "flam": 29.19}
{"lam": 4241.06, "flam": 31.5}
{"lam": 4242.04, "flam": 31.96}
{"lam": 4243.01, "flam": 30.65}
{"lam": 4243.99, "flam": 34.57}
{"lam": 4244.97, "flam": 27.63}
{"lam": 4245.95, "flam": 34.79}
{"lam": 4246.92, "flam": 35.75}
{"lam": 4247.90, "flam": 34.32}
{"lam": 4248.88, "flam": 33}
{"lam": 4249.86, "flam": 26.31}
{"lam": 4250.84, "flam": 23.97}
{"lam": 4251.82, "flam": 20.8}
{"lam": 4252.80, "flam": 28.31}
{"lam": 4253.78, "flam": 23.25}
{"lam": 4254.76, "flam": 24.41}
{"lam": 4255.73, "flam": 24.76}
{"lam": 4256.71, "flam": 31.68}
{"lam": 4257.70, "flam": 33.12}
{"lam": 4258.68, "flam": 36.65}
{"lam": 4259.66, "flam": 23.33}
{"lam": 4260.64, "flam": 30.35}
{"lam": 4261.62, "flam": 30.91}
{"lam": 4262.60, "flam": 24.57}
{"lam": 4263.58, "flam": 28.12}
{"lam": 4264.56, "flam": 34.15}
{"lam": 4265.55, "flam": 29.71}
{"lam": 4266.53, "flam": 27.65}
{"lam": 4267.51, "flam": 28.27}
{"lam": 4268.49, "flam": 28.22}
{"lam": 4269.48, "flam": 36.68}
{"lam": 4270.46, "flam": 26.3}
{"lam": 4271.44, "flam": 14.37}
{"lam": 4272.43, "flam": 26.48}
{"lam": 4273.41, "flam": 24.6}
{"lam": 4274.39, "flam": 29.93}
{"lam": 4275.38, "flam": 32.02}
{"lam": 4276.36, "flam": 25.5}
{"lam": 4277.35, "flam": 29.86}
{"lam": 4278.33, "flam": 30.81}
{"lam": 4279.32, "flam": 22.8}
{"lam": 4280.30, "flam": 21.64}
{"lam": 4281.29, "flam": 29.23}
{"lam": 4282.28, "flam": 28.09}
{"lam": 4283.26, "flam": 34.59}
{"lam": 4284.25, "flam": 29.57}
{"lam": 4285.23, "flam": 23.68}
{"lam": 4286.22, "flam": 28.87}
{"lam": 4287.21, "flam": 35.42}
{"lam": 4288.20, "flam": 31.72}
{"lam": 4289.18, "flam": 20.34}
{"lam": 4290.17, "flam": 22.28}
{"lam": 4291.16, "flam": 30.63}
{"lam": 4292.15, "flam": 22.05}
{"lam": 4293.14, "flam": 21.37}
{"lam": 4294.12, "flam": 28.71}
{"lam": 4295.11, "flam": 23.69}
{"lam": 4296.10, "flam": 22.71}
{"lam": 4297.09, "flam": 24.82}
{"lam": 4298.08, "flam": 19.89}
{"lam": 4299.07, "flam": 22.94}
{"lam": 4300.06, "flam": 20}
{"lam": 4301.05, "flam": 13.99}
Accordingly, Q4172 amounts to 0.06 mag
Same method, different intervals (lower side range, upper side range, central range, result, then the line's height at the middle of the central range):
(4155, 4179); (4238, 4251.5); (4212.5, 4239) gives 0.13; 29.7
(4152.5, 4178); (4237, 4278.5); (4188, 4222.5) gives 0.01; 27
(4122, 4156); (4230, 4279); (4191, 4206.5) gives 0.02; 27.1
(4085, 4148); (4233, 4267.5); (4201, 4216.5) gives 0.06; 28.3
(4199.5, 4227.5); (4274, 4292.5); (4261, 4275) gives -0.02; 27.5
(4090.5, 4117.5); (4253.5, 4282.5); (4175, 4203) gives 0.05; 26.7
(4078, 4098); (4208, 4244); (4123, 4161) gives 0.09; 27.2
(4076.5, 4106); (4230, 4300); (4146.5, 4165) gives 0.05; 26.8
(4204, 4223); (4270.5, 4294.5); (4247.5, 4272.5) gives -0.04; 26.9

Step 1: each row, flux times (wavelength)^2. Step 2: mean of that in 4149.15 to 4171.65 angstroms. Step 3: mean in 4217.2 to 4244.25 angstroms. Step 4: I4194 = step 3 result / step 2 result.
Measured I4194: 1.12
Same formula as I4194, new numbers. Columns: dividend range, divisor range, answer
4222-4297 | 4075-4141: 1.17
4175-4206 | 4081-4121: 1.04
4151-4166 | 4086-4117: 1.06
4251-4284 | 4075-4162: 1.18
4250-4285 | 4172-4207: 1.13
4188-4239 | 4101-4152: 1.11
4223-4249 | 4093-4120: 1.24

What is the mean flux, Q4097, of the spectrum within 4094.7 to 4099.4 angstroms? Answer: 28.2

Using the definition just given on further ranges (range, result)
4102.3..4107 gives 25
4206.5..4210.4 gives 25.2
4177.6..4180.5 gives 25.9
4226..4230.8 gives 25.2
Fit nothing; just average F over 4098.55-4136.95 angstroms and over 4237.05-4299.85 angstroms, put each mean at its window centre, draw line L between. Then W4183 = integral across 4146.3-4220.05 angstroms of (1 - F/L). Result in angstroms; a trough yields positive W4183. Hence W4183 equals 2.6 angstroms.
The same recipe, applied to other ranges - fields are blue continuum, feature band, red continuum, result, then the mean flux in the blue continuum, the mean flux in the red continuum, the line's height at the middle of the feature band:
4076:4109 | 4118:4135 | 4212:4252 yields 0.1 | 26.2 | 27.9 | 26.6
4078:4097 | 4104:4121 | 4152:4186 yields 1.5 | 27.1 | 25.3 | 26.6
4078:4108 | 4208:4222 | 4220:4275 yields 0.8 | 26.8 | 28.2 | 27.9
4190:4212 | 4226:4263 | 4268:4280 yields -2.2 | 26.8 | 27.2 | 27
